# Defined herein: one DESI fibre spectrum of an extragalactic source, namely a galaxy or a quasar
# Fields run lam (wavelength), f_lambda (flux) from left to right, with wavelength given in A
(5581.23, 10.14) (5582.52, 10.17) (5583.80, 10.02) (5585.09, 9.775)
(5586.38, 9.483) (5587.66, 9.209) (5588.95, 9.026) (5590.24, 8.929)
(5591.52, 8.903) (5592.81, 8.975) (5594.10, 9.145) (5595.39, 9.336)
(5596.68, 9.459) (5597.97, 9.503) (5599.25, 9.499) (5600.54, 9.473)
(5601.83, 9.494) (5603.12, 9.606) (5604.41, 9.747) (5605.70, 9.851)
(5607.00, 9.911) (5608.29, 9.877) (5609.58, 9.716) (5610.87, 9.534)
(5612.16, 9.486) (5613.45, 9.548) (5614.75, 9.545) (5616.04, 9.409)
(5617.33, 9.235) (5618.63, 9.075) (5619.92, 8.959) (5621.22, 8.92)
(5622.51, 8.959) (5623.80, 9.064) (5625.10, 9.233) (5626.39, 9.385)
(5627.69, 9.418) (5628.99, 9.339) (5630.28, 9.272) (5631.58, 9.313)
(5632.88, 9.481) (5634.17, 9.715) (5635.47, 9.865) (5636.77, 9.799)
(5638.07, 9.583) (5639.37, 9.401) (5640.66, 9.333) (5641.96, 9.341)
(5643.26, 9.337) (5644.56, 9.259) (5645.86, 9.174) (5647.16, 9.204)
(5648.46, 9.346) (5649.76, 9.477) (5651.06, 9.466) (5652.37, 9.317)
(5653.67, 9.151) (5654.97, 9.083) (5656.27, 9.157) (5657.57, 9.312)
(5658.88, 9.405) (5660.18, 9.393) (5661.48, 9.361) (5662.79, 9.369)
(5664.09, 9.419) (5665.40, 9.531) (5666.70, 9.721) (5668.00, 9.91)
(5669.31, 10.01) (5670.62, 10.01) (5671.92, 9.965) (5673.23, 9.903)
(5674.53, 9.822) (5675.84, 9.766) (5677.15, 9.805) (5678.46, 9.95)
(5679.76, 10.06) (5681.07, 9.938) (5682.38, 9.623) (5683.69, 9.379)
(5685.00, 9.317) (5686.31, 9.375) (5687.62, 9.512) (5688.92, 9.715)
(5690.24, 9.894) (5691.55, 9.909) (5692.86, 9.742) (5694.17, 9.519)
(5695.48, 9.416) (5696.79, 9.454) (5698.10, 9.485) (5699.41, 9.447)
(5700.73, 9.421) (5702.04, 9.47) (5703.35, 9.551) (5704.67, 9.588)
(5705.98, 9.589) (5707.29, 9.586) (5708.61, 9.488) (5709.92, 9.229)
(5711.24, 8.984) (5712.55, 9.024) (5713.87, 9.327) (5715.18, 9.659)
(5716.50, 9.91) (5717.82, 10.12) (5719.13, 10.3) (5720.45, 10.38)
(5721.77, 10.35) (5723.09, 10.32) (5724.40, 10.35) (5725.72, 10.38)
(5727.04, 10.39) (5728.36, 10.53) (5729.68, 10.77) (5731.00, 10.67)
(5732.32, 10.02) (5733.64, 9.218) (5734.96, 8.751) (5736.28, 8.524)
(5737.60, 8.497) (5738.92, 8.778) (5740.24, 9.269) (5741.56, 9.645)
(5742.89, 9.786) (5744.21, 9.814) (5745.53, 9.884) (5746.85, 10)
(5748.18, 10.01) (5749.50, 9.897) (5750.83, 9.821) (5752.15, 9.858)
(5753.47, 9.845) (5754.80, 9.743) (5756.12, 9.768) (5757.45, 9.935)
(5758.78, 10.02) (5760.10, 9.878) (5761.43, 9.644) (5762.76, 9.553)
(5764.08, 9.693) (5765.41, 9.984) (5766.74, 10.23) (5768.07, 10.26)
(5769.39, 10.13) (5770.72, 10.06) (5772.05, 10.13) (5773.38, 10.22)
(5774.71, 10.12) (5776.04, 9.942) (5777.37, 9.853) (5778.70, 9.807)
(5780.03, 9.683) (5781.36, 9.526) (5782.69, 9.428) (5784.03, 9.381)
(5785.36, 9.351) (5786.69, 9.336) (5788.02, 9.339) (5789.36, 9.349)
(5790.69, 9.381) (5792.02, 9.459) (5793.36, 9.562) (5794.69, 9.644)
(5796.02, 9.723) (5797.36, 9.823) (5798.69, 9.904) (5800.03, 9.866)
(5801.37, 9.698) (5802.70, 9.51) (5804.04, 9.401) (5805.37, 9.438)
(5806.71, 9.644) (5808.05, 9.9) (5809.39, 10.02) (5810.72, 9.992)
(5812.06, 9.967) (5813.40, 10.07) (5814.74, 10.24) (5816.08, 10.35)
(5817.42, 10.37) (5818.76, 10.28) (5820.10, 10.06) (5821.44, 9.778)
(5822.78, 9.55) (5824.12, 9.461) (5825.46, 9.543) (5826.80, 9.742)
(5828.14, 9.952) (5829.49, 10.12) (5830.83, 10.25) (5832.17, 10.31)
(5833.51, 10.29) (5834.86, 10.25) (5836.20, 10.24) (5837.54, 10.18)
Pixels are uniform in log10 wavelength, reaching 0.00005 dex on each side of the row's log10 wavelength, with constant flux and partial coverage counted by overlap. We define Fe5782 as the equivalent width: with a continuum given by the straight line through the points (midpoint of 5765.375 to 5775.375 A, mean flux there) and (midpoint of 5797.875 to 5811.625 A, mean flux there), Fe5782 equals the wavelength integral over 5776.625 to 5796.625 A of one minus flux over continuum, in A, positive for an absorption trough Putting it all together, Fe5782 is 0.9 A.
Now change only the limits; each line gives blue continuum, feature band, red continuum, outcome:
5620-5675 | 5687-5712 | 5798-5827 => 0.1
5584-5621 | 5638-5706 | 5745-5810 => 0.1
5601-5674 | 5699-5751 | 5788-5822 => -0.4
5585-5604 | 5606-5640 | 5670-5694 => 0.1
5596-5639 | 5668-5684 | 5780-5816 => -0.6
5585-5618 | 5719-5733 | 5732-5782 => -1.1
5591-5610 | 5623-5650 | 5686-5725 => 0.5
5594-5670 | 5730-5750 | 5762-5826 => 0.3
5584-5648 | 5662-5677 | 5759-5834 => -0.4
